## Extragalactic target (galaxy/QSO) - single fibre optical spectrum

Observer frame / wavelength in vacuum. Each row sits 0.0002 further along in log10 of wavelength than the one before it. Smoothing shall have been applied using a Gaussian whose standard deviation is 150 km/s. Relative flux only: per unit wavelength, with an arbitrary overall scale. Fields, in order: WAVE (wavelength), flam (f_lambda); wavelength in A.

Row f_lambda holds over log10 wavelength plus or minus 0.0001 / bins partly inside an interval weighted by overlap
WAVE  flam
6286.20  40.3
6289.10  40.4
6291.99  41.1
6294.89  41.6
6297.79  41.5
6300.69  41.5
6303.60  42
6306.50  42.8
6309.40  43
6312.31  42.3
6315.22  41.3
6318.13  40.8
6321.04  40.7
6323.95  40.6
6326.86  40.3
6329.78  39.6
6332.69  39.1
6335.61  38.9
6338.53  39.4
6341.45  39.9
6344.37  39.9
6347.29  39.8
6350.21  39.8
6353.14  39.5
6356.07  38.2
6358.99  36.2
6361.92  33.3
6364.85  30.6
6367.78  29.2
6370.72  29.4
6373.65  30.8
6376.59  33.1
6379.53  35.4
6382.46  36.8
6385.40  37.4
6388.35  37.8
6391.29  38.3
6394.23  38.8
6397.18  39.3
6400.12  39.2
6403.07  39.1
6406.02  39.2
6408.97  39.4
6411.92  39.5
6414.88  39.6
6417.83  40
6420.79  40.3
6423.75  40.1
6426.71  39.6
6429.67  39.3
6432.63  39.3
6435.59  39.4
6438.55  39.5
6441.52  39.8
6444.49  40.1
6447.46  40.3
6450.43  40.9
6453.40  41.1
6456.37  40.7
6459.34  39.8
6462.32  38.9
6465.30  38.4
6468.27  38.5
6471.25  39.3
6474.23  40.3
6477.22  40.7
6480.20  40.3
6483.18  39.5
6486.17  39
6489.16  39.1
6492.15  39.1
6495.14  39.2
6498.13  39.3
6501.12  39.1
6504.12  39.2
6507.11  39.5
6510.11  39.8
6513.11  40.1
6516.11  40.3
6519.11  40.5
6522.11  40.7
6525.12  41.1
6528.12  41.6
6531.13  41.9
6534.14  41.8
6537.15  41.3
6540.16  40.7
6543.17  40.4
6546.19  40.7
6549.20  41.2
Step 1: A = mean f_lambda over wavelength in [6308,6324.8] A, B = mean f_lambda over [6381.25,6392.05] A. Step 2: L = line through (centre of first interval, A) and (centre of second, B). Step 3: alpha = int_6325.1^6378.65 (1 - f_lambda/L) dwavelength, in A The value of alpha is 4.1 A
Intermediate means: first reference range 41.5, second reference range 37.5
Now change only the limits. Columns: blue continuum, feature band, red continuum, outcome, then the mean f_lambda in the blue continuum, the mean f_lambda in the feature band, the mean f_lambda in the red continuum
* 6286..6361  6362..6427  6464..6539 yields 5.5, 40.4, 36.8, 40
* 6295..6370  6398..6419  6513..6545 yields 0.2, 39.1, 39.4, 41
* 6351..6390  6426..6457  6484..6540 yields -2.2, 34.5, 40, 40.1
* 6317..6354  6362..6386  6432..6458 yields 4.4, 39.9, 32.7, 40.2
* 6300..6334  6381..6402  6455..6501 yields 1.1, 41.2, 38.2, 39.5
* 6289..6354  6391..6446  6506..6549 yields 1.7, 40.7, 39.5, 40.8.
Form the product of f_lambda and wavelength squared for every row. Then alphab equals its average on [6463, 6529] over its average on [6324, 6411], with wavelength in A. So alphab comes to 1.11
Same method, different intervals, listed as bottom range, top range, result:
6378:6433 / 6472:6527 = 1.06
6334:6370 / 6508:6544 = 1.17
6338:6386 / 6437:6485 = 1.15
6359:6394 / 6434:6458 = 1.21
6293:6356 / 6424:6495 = 1.02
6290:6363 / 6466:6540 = 1.05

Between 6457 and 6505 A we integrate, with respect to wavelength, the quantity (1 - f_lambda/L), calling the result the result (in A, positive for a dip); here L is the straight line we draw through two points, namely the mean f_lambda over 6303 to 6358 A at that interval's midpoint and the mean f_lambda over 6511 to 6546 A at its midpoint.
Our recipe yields 1.6 A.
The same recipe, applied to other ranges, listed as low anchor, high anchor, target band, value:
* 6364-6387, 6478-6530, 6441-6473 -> -2.13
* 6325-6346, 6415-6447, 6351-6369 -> 2.21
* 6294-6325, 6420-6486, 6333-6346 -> 0.56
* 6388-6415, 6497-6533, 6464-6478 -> 0.15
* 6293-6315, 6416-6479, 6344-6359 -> 0.80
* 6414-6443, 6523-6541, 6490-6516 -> 0.93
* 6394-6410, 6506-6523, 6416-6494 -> -0.20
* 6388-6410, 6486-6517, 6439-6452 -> -0.35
